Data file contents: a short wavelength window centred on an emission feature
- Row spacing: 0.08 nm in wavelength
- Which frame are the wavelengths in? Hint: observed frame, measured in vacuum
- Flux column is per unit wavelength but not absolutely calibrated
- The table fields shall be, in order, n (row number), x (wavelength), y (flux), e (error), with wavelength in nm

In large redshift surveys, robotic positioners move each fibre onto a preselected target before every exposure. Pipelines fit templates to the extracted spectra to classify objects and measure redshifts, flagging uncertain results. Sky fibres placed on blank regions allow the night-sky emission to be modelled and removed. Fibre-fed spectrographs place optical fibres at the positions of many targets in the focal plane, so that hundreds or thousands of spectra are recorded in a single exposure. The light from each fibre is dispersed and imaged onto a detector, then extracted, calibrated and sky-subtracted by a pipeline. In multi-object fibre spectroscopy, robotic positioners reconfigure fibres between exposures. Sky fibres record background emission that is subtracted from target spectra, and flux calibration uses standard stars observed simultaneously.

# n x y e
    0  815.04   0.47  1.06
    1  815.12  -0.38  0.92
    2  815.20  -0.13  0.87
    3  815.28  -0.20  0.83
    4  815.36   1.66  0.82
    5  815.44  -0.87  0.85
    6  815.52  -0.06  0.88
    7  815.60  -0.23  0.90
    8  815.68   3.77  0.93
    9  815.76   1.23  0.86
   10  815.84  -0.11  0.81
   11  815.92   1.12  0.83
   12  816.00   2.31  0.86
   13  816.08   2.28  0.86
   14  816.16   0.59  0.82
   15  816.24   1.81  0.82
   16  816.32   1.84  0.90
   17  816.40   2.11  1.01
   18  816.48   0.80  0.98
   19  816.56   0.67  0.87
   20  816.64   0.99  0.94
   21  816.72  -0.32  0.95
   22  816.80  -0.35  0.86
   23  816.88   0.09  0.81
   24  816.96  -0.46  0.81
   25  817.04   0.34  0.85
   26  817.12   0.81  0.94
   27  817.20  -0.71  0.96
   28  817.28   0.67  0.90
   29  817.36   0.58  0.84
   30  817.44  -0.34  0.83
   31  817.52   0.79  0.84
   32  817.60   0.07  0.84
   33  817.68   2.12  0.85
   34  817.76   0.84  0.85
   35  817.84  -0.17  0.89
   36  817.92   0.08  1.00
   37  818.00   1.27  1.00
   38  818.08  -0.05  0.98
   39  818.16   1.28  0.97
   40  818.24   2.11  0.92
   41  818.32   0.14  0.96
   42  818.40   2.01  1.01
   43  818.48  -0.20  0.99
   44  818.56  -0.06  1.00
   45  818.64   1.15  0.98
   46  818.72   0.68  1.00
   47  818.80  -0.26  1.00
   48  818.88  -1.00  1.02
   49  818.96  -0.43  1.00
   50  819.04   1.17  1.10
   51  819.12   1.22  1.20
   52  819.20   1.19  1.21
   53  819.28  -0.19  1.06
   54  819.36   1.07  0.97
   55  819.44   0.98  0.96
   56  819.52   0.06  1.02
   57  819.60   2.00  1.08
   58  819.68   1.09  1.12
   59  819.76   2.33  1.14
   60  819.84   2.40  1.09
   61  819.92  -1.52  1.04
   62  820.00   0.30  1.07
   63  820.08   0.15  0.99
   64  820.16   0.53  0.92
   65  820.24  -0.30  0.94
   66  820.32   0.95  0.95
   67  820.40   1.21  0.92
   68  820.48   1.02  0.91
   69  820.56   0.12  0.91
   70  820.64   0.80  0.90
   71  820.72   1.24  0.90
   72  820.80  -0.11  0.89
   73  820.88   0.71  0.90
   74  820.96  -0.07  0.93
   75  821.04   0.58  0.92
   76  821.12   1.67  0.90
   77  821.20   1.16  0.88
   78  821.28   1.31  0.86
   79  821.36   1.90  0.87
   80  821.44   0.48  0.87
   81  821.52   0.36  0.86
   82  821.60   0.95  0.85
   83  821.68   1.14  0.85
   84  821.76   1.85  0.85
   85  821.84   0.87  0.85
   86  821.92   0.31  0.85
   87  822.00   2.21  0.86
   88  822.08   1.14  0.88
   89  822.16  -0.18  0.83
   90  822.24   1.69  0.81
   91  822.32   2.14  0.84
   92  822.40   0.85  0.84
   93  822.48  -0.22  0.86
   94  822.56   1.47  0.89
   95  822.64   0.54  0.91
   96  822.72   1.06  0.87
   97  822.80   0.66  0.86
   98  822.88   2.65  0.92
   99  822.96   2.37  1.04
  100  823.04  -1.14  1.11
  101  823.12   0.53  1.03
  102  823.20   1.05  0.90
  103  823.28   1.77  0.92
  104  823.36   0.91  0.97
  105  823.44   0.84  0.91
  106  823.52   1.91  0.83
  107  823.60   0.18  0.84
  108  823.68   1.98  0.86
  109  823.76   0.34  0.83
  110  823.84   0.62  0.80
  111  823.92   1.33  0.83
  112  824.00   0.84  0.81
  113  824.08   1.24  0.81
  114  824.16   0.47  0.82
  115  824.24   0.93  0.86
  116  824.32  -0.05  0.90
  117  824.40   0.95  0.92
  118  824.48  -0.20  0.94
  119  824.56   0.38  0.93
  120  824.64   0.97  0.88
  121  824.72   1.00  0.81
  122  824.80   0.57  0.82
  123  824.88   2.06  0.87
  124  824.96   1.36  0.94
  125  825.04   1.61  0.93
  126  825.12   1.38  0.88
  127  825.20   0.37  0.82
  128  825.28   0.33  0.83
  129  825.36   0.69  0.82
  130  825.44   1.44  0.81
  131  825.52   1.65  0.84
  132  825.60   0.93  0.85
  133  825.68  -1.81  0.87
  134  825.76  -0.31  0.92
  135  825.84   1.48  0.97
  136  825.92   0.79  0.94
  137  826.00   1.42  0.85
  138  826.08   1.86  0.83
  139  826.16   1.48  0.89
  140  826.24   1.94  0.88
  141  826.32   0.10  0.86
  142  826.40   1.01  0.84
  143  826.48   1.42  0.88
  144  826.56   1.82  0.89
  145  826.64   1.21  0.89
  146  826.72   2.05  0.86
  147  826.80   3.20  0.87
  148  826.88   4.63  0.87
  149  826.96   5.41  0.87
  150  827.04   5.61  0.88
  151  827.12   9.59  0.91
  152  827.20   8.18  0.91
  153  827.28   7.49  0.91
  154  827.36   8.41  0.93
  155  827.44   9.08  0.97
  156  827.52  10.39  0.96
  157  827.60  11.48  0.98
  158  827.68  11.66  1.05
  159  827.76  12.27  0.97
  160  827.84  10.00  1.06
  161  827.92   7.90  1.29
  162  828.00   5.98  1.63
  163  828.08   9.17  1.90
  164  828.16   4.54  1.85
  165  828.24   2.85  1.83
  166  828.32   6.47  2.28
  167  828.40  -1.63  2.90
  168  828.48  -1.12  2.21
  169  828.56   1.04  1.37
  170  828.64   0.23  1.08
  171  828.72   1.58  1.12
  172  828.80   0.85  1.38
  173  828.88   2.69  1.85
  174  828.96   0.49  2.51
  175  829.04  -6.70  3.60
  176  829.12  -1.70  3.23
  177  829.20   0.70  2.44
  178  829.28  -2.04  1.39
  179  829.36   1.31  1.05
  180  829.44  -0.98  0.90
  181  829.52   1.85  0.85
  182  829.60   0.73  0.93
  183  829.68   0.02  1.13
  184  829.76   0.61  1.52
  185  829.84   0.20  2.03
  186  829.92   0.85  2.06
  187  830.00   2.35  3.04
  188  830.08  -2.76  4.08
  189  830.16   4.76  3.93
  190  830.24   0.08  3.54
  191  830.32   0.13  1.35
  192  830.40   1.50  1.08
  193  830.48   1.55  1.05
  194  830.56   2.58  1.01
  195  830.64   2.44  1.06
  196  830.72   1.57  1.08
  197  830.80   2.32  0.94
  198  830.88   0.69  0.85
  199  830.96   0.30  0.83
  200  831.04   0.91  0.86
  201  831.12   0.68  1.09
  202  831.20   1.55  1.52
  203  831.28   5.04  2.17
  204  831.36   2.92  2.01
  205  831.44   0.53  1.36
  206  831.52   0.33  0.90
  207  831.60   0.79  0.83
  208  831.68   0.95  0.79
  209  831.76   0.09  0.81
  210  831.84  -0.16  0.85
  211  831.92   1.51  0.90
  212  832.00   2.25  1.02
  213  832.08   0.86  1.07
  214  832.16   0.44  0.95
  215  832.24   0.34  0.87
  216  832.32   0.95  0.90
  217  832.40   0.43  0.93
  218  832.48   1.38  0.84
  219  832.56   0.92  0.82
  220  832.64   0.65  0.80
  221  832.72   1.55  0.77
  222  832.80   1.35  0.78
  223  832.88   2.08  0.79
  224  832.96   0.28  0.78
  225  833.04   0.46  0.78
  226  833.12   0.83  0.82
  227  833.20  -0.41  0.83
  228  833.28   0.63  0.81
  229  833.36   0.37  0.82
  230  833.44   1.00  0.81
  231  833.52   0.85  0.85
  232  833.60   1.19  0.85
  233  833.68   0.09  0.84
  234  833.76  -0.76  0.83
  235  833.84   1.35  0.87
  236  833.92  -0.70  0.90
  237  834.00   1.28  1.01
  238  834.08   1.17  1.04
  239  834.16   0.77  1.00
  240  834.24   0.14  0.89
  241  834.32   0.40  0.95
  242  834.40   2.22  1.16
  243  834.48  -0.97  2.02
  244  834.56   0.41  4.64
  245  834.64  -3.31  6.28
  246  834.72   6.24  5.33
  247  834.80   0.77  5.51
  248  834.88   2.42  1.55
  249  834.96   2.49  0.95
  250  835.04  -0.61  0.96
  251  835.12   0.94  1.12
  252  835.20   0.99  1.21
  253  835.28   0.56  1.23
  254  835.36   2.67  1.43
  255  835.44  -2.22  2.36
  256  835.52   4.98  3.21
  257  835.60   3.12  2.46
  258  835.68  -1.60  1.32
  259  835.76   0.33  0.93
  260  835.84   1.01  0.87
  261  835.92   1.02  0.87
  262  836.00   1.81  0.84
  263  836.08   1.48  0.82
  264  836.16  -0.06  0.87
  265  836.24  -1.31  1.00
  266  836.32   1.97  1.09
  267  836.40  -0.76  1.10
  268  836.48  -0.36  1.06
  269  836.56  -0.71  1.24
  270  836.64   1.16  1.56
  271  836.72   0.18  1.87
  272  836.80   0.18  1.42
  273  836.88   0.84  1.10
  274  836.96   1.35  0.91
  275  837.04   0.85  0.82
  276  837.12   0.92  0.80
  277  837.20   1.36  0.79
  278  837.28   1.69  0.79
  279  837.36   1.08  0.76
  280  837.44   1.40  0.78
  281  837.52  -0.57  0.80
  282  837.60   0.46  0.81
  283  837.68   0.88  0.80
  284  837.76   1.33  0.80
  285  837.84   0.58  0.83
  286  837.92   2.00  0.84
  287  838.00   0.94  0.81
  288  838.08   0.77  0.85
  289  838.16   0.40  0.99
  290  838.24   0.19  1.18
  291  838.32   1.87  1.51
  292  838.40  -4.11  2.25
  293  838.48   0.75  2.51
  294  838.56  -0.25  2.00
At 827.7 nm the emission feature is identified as [O II] 3727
